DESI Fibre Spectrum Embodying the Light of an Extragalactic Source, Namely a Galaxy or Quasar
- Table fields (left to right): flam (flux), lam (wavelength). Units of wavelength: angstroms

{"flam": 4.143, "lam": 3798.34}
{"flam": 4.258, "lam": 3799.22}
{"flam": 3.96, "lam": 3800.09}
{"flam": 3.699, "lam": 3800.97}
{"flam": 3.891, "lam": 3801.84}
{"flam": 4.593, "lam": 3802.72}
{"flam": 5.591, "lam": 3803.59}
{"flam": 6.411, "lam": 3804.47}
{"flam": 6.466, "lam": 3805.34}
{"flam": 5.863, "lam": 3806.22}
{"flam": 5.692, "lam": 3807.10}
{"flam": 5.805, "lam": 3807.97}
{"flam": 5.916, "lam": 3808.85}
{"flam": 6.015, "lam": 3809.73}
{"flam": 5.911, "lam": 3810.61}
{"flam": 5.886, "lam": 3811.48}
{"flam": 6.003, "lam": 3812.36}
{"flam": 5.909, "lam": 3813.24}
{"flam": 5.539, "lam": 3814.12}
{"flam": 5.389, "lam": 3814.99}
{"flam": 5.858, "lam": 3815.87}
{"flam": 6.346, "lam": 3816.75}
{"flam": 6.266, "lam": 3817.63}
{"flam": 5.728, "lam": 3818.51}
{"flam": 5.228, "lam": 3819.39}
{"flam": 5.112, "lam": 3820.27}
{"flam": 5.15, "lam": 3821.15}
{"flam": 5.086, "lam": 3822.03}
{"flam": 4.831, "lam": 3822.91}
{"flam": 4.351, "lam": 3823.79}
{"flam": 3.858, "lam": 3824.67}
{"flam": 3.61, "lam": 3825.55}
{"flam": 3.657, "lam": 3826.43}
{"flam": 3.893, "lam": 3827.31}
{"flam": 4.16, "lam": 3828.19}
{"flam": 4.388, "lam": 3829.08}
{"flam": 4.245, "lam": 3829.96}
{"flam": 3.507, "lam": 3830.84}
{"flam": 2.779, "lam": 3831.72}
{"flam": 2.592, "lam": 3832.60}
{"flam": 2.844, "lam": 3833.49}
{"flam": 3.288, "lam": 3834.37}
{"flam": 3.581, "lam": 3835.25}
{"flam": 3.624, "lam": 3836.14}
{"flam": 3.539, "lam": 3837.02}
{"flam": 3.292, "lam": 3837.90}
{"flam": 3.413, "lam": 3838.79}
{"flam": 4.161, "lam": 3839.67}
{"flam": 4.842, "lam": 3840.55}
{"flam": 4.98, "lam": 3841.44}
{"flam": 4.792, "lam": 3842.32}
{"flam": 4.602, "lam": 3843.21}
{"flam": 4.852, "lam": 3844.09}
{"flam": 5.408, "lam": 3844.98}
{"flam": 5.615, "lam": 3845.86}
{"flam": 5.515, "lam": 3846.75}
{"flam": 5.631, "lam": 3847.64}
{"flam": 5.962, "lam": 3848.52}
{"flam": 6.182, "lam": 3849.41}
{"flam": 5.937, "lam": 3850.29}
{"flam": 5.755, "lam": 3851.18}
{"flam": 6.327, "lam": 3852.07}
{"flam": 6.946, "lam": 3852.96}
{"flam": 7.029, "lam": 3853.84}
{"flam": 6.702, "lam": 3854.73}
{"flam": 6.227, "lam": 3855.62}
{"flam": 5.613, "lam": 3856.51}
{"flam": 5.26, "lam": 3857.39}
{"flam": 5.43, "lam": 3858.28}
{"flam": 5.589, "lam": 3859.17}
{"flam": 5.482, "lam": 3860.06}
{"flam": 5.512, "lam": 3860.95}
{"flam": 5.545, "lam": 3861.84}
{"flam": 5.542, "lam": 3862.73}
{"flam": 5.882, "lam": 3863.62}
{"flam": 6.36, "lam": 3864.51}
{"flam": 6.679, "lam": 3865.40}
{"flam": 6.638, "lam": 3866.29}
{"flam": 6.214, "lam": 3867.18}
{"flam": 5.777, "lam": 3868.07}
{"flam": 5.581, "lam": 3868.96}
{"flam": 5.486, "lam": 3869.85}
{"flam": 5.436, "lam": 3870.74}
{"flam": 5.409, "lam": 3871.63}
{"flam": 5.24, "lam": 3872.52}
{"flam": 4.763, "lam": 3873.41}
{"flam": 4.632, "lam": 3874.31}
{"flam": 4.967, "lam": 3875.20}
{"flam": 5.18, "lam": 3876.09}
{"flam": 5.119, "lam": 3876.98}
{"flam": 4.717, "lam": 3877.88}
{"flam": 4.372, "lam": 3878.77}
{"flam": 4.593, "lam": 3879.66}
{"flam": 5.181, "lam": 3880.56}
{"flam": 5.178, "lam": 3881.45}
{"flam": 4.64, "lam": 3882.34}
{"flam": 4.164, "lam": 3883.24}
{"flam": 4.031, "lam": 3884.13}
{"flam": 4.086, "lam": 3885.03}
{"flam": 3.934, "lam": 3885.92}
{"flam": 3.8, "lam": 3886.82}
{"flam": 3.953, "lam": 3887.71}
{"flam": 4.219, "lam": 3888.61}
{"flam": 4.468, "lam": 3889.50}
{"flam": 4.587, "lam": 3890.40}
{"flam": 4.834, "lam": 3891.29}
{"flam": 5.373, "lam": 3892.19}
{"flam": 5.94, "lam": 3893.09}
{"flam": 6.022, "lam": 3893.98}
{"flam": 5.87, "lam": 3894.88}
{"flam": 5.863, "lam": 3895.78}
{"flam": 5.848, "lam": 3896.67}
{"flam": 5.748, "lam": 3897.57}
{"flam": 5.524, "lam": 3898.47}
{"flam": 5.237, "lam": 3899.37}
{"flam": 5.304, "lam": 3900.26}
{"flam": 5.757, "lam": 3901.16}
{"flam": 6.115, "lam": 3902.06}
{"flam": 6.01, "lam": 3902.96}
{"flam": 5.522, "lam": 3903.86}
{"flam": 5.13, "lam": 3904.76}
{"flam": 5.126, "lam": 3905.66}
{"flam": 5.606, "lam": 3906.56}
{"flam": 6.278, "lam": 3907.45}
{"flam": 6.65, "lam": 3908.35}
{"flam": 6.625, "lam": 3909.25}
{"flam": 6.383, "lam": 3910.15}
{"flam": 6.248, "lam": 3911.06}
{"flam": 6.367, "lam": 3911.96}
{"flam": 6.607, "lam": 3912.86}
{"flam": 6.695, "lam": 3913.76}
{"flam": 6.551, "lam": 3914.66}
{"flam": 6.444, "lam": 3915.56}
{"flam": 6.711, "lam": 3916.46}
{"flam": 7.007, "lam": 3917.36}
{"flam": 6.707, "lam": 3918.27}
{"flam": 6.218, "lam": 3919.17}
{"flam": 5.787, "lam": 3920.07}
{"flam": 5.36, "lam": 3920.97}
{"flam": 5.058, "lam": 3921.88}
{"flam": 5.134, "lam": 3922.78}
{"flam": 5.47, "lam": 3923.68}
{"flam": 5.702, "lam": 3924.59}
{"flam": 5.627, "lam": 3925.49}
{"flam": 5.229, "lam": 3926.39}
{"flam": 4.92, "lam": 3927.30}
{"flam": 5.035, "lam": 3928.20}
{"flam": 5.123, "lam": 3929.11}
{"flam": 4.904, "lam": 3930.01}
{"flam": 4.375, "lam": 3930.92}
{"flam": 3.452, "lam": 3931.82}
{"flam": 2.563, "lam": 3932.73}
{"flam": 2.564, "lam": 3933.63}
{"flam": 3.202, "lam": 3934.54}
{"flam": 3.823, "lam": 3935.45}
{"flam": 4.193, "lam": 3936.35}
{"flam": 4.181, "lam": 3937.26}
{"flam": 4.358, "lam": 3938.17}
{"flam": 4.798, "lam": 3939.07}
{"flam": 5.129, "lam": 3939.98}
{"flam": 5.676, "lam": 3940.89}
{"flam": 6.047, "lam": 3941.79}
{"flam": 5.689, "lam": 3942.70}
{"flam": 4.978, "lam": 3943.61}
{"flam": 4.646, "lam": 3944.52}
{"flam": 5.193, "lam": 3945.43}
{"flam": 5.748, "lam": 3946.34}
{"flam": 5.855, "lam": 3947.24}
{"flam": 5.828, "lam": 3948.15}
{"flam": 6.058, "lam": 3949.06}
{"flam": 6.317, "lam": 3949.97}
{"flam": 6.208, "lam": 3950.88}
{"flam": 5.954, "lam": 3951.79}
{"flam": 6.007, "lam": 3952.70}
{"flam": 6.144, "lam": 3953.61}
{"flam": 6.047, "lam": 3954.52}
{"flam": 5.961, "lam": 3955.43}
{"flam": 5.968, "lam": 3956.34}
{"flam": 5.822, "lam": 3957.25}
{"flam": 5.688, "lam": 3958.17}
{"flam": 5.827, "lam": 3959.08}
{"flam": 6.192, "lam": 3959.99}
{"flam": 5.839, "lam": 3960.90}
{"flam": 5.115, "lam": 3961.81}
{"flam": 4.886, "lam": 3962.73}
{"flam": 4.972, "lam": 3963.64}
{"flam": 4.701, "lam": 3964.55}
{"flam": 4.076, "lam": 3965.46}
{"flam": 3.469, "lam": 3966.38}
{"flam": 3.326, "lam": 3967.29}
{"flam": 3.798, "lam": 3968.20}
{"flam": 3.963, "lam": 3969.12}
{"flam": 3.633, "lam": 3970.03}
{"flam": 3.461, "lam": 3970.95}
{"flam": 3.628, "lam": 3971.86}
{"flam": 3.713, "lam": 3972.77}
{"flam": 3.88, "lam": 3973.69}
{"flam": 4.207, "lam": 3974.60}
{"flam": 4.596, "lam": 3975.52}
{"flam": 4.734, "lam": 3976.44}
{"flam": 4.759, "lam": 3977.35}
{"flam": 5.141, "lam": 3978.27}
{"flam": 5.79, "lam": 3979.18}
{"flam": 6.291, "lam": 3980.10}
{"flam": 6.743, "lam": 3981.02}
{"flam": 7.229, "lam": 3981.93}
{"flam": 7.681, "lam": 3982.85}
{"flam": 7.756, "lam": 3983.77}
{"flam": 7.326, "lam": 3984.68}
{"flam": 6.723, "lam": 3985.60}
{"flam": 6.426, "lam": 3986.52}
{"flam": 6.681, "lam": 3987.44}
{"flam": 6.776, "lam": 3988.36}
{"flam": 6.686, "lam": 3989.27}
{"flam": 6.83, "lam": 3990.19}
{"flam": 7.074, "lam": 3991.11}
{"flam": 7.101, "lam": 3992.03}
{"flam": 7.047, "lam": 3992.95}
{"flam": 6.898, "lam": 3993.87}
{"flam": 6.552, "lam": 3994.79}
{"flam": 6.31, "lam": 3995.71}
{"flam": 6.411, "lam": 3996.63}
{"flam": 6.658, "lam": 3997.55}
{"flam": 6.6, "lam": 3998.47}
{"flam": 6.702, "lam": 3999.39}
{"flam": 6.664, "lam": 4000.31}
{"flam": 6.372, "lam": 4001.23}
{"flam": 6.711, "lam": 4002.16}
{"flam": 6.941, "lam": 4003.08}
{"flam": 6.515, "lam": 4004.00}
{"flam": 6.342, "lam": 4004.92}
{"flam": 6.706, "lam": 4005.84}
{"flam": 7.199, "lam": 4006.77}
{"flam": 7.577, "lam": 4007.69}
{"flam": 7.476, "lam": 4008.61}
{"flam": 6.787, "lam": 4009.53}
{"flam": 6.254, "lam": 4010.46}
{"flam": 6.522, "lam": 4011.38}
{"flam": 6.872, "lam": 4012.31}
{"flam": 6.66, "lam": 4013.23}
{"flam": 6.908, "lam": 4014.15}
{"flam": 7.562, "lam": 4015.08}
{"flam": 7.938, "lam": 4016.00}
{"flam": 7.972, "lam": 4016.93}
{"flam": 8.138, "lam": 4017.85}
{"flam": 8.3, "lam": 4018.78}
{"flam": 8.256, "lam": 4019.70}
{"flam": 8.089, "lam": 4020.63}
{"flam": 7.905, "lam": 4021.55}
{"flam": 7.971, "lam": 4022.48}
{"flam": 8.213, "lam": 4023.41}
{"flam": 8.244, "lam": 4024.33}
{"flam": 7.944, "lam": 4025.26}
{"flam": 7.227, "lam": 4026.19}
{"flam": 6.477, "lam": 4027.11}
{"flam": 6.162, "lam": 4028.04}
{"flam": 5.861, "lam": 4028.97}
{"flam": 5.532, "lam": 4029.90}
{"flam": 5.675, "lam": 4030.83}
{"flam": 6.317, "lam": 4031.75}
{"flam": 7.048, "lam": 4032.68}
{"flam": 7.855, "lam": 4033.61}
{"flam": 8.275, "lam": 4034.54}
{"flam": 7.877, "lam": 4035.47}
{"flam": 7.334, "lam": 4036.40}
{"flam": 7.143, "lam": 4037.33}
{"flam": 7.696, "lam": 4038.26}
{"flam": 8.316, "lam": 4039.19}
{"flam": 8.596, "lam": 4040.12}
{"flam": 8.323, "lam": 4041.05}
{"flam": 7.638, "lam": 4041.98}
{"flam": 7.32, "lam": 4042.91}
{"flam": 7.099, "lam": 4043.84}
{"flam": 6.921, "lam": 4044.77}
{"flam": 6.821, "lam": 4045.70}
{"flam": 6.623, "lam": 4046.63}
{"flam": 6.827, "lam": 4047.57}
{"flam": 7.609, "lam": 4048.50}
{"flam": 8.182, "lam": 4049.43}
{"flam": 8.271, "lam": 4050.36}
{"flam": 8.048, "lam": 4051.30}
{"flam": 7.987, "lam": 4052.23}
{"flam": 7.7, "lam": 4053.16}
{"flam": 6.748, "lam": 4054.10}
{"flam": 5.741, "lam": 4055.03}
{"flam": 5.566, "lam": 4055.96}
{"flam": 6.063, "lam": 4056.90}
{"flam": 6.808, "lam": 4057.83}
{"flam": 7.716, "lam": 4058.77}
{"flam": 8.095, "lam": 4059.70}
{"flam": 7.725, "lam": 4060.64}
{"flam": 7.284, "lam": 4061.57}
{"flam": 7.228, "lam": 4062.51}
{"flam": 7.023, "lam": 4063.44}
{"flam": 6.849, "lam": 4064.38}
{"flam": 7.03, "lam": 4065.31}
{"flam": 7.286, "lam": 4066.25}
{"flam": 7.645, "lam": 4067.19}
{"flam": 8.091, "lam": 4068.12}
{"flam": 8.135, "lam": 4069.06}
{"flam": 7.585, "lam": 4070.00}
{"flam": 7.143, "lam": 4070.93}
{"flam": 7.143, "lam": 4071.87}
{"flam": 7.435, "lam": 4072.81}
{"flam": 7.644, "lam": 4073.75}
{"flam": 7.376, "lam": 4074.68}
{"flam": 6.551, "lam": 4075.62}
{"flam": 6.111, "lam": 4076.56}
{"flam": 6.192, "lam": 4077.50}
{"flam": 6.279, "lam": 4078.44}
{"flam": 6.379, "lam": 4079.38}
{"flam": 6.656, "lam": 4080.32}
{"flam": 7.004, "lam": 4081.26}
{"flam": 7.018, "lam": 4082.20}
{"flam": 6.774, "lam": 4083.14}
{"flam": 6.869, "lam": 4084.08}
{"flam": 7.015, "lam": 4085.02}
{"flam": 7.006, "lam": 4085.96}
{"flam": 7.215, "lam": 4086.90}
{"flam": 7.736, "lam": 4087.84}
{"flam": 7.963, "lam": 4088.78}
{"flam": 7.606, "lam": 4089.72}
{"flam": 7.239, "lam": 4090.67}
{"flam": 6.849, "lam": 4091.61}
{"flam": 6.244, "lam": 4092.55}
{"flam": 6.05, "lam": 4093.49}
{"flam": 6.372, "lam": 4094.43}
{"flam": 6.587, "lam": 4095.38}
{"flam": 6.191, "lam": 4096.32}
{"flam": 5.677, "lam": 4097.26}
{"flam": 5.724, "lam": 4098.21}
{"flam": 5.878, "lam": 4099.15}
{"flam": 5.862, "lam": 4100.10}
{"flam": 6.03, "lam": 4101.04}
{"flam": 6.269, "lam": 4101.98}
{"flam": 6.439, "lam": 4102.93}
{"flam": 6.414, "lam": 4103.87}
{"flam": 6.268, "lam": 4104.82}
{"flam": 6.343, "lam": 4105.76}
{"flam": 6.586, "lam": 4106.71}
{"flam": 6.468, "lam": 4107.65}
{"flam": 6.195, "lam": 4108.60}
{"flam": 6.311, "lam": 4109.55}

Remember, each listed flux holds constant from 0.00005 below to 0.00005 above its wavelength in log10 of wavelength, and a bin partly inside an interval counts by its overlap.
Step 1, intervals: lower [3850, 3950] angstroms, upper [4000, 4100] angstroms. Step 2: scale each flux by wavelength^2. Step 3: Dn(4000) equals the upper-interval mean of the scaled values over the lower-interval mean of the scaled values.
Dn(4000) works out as 1.42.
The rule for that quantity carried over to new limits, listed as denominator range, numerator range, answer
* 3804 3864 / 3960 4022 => 1.31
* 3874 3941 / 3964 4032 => 1.28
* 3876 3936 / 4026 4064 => 1.47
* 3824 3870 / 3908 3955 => 1.14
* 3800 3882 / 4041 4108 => 1.52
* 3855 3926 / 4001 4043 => 1.41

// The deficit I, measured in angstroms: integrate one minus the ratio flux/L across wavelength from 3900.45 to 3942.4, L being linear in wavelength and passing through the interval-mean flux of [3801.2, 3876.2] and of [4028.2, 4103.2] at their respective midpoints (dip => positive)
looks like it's 3.2 angstroms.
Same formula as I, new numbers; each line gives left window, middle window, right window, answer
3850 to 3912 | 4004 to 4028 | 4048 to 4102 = -3.16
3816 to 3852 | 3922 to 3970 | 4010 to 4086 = 7.67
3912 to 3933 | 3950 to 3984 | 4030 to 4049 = 5.48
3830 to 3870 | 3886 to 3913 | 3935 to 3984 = -1.85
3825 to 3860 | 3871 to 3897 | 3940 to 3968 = 0.85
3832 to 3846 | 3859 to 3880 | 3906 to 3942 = -4.38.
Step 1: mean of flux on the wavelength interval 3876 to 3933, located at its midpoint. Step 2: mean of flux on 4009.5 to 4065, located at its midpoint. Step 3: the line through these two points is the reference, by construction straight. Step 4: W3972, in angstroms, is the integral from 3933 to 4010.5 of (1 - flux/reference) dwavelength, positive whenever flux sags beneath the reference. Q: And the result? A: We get 8.32 angstroms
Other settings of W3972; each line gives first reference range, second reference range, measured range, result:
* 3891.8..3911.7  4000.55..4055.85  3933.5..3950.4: 3.5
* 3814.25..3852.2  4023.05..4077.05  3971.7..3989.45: 1.6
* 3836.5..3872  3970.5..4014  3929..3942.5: 3.8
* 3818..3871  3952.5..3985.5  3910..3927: -3.0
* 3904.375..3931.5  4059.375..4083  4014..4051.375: -3.6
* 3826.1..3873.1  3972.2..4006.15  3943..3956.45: 0.4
